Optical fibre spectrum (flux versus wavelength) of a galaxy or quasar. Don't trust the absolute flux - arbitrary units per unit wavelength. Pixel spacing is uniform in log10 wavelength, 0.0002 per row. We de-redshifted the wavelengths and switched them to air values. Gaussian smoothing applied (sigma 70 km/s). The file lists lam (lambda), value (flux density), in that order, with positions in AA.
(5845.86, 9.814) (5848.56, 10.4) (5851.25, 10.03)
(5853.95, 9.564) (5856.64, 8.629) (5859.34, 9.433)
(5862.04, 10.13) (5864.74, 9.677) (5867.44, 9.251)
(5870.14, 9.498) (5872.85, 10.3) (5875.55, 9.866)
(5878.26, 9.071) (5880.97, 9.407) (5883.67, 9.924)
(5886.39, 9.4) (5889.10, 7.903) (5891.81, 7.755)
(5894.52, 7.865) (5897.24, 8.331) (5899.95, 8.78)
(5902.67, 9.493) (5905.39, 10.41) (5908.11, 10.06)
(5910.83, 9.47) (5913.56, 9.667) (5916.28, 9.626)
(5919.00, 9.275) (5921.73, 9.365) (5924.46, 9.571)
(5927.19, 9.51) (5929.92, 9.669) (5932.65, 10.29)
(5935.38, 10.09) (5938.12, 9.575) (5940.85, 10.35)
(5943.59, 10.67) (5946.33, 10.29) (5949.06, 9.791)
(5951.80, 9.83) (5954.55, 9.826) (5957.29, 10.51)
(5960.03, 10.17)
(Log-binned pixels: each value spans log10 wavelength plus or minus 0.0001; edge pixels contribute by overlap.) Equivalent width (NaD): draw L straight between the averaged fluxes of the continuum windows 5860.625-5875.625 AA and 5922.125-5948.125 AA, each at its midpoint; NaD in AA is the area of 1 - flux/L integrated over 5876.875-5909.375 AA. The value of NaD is 2.7 AA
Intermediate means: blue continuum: 9.78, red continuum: 9.98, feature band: 9.03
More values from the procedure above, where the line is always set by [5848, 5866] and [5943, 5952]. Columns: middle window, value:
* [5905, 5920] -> 0.4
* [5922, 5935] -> 0.4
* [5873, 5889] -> 0.5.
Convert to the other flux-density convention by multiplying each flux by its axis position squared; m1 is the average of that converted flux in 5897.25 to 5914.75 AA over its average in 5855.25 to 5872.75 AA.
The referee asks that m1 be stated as 1.02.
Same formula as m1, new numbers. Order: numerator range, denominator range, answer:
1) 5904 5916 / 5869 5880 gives 1.03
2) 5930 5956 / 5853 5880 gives 1.08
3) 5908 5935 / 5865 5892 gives 1.05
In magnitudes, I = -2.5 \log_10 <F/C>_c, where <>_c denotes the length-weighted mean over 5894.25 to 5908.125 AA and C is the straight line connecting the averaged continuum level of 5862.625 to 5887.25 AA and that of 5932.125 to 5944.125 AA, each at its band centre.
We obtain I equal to 0.077 mag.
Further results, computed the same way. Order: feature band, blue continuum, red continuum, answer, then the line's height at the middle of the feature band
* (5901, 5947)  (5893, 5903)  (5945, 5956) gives -0.07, 9.22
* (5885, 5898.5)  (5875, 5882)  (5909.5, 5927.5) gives 0.14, 9.43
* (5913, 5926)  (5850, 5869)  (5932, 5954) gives 0.05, 9.93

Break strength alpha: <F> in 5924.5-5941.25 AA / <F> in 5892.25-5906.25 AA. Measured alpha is 1.1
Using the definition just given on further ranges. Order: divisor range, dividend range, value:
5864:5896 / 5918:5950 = 1.08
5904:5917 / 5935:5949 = 1.03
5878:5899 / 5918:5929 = 1.09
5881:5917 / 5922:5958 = 1.09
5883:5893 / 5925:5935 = 1.13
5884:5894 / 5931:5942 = 1.19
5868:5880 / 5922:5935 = 1.01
